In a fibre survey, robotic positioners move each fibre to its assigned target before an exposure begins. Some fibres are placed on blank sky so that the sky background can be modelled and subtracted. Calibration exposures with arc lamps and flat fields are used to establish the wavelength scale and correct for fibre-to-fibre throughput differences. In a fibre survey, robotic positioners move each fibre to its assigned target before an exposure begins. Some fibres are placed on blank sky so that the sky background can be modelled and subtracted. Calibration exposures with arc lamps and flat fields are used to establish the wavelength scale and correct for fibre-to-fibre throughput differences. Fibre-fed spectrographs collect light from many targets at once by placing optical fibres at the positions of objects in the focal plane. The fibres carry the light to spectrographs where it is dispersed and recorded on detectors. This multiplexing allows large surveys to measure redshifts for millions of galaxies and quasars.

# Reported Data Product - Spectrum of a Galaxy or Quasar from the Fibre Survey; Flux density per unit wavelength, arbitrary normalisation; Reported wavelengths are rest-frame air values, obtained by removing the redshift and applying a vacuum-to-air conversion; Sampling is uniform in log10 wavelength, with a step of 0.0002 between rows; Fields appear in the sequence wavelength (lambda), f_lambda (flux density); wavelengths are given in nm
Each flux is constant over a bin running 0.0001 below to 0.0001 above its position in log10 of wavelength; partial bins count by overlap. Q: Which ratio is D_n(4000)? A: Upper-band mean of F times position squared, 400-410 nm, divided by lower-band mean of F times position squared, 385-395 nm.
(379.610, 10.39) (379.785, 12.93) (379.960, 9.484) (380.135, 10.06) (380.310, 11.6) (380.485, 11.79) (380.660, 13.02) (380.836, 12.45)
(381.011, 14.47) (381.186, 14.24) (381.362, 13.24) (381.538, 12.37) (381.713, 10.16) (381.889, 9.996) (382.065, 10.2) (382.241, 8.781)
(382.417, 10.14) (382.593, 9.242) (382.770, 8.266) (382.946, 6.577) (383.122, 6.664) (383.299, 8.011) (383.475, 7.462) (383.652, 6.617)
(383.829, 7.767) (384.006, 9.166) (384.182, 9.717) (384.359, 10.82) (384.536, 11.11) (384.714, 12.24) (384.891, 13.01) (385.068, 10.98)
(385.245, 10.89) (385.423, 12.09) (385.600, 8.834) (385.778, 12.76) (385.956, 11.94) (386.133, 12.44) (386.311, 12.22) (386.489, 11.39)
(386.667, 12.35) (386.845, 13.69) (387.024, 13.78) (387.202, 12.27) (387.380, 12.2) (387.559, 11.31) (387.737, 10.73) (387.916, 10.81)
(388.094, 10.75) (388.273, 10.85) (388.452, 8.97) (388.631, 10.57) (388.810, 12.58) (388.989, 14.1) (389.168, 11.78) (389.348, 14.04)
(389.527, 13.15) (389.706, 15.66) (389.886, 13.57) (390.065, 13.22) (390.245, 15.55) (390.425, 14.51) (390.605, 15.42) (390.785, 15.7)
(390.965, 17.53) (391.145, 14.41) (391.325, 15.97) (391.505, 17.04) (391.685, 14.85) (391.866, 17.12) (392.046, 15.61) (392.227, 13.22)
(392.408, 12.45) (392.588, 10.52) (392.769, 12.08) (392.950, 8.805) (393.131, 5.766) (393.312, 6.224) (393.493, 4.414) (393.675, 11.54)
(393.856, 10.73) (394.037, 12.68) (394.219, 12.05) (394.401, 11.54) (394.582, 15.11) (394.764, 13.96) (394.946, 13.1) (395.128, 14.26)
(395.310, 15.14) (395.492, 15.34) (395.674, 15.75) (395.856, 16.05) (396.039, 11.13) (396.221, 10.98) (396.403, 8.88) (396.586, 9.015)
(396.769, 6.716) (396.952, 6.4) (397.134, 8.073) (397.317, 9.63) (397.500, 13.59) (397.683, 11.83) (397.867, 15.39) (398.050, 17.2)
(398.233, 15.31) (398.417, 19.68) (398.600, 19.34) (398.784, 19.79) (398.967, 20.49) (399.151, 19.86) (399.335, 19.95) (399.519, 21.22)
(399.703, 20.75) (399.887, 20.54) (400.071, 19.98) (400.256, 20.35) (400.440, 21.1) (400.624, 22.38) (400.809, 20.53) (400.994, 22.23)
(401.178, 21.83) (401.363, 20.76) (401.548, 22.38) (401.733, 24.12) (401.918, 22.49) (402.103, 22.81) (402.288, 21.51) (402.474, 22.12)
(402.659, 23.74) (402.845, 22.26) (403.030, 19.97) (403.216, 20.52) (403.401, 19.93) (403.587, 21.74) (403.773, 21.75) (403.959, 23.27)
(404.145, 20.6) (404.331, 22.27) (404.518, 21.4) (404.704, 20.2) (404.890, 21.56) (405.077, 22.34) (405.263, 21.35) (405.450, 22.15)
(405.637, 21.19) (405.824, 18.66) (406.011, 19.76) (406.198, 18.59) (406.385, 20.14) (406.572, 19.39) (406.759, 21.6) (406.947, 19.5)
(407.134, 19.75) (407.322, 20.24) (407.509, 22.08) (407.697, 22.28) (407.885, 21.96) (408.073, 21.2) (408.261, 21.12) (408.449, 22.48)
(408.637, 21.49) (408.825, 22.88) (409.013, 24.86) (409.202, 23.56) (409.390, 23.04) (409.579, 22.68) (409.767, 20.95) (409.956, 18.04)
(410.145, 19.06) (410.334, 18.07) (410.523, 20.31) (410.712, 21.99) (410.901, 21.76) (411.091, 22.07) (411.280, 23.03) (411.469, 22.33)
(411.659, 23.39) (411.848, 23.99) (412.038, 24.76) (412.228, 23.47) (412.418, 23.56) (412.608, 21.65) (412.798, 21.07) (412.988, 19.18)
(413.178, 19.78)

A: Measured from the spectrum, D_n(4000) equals 1.86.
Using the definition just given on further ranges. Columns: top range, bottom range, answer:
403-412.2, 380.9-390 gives 2.15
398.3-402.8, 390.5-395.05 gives 1.74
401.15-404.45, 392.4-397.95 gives 2.02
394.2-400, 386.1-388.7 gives 1.33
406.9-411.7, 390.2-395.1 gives 1.82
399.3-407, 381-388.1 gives 2.17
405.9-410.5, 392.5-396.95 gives 2.00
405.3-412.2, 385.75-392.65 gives 1.78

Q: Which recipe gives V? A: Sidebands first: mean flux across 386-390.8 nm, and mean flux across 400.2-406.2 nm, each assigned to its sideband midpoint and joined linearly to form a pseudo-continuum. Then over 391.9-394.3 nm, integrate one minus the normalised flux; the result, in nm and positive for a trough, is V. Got 0.75 nm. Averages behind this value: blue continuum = 12.7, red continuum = 21.5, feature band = 10.6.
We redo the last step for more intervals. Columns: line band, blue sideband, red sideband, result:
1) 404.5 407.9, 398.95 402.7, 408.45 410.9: 0.12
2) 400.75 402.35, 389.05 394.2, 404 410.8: -0.36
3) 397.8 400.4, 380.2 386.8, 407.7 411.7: -0.31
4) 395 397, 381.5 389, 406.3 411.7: 0.45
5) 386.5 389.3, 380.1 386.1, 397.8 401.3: 0.30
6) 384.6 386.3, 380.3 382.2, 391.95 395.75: 0.05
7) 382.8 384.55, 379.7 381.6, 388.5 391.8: 0.64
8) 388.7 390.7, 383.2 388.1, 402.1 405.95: -0.10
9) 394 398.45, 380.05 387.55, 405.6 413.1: 0.93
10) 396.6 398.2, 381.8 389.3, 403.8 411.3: 0.51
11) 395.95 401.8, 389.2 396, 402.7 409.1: 0.12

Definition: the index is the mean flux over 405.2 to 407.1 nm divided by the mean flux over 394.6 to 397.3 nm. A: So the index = 1.7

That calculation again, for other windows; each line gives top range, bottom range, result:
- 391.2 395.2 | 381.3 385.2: 1.27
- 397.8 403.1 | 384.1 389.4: 1.77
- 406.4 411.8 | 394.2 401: 1.37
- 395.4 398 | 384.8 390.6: 0.93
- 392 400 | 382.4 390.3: 1.21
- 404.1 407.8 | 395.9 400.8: 1.31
